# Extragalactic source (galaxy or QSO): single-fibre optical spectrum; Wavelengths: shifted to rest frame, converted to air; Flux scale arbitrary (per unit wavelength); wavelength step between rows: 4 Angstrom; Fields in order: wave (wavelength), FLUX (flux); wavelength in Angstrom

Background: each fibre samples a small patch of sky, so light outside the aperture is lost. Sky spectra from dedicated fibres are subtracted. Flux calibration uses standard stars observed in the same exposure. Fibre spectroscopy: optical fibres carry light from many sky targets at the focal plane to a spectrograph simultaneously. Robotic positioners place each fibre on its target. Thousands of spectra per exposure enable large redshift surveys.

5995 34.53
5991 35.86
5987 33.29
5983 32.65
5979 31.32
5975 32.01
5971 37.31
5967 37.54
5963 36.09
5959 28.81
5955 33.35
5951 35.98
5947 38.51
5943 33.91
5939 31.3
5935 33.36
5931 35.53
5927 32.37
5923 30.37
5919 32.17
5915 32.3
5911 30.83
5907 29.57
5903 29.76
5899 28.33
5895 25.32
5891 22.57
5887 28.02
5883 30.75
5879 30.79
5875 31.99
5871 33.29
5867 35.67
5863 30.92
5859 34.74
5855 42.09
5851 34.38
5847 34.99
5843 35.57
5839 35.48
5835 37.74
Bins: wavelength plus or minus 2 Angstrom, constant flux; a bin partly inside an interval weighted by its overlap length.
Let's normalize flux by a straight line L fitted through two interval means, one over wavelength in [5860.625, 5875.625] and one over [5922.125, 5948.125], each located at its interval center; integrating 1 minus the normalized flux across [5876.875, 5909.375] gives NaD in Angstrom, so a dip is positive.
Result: 5.0 Angstrom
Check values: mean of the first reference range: 33.1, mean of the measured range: 28.2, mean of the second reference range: 33.6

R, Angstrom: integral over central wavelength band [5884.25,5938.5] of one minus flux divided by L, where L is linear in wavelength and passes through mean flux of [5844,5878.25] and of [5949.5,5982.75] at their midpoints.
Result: 6.7 Angstrom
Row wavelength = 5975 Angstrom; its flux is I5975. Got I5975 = 32.01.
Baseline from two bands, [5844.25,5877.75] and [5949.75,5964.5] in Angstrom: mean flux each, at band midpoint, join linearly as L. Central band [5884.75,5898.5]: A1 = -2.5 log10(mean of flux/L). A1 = 0.31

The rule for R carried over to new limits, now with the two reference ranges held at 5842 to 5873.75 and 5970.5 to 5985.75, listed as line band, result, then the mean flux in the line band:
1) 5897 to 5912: 2.1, 29.5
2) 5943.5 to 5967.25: -1.0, 34.8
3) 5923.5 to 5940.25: 0.4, 33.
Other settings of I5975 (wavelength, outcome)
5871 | 33.29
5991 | 35.86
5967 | 37.54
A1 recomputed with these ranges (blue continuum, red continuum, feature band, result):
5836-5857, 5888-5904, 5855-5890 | -0.036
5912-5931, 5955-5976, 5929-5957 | -0.043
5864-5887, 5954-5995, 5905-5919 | 0.056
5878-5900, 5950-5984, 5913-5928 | -0.060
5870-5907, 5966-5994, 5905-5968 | -0.050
